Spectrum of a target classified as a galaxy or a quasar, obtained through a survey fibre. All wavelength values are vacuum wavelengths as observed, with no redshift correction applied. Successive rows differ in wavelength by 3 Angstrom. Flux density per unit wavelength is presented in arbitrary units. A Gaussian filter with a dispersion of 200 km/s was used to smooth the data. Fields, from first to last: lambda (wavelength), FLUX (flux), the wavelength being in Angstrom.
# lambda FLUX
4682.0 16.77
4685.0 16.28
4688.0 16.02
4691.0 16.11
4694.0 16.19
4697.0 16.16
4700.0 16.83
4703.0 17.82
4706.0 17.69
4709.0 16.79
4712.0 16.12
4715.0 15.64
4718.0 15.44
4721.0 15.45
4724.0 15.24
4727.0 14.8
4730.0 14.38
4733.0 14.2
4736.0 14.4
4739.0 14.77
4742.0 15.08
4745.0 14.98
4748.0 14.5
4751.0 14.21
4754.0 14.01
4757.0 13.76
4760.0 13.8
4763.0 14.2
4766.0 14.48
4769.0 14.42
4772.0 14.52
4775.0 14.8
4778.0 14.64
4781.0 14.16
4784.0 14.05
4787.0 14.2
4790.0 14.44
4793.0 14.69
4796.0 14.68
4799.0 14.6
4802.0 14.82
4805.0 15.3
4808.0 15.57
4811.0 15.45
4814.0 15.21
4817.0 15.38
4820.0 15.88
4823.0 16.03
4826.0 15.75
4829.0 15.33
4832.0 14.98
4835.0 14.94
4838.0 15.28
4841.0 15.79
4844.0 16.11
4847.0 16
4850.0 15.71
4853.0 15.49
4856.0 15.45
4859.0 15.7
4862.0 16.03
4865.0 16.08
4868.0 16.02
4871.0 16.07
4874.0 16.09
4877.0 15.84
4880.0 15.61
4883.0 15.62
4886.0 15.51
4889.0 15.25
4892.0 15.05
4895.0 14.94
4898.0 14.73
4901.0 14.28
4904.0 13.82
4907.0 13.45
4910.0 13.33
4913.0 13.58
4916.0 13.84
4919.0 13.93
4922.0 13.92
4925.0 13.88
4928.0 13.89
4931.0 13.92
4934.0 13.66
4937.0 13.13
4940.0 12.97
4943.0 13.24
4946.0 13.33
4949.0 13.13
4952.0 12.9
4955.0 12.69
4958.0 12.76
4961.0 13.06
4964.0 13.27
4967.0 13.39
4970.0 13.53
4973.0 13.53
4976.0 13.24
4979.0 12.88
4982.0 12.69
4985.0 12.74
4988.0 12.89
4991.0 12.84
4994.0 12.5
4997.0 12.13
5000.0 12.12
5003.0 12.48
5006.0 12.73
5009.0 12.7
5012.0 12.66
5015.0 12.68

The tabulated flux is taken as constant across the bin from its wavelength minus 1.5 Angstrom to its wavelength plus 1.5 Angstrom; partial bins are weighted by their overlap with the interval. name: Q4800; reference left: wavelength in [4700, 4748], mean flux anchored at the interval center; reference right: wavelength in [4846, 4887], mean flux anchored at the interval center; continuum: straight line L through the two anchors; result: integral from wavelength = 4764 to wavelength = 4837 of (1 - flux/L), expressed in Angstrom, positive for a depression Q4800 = 3.5 Angstrom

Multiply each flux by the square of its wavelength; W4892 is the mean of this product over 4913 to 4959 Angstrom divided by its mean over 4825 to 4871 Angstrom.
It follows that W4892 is 0.89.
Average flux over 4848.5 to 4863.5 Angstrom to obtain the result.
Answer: 15.7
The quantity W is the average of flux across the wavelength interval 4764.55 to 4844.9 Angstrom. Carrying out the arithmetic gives 15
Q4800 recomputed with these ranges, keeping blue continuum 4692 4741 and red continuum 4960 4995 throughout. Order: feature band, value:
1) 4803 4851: -3.07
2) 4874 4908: -2.54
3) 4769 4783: 0.58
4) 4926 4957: 0.32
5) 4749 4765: 1.36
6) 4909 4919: 0.04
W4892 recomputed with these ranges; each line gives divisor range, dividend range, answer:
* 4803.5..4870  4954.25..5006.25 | 0.87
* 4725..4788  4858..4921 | 1.10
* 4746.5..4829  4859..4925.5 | 1.05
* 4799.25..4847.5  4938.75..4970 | 0.89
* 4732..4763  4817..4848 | 1.12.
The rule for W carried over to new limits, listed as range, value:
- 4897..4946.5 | 13.7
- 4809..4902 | 15.5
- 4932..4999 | 13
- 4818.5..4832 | 15.7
